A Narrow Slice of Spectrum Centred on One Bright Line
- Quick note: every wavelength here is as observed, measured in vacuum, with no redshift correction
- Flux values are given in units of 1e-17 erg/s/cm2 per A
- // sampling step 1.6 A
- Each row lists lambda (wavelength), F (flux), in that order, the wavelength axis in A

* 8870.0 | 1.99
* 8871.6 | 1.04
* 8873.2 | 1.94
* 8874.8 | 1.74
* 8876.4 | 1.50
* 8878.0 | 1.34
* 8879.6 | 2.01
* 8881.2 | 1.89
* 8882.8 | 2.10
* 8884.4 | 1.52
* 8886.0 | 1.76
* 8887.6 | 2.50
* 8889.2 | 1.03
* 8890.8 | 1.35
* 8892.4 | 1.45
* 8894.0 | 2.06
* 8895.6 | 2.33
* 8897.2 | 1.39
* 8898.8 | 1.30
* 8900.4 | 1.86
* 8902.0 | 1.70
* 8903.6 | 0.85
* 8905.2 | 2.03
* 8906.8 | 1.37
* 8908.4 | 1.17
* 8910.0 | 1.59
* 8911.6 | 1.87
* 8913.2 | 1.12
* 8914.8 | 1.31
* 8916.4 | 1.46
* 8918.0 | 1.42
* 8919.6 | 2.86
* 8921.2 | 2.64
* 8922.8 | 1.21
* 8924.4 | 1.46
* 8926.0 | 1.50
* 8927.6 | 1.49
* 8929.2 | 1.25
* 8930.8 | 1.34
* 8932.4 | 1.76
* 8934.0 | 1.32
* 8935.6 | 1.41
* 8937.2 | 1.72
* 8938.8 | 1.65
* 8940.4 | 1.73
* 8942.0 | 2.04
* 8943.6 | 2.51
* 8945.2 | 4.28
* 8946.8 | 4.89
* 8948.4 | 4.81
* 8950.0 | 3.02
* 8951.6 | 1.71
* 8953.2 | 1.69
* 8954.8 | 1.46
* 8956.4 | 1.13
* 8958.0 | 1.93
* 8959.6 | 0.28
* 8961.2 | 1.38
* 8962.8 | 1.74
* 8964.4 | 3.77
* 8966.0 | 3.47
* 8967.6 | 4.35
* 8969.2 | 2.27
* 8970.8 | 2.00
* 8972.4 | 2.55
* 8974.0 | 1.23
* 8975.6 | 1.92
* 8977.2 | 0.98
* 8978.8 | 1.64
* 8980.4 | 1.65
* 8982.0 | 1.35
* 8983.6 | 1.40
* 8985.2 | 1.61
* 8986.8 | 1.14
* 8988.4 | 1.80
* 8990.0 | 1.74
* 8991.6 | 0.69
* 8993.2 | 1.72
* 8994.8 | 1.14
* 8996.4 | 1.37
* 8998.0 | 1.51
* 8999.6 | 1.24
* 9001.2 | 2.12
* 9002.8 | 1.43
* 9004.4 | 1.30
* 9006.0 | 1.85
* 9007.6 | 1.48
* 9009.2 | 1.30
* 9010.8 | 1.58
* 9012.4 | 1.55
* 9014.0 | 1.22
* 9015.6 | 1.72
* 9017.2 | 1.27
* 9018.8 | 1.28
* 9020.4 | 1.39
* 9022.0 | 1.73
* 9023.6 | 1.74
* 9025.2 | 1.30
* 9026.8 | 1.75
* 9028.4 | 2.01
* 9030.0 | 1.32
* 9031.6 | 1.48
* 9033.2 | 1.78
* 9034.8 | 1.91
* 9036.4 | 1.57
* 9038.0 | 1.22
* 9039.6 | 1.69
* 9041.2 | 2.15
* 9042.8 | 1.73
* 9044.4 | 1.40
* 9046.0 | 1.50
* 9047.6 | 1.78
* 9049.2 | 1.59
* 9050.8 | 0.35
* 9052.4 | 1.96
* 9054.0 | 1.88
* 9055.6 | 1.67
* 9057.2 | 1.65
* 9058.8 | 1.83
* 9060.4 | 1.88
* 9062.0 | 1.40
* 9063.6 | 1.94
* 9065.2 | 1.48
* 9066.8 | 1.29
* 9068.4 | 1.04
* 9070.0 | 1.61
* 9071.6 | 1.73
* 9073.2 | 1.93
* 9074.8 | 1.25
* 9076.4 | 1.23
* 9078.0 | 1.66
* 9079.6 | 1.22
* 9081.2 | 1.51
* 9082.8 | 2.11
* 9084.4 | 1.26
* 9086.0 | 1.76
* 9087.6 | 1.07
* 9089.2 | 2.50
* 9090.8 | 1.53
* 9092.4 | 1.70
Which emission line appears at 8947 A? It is [S II]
